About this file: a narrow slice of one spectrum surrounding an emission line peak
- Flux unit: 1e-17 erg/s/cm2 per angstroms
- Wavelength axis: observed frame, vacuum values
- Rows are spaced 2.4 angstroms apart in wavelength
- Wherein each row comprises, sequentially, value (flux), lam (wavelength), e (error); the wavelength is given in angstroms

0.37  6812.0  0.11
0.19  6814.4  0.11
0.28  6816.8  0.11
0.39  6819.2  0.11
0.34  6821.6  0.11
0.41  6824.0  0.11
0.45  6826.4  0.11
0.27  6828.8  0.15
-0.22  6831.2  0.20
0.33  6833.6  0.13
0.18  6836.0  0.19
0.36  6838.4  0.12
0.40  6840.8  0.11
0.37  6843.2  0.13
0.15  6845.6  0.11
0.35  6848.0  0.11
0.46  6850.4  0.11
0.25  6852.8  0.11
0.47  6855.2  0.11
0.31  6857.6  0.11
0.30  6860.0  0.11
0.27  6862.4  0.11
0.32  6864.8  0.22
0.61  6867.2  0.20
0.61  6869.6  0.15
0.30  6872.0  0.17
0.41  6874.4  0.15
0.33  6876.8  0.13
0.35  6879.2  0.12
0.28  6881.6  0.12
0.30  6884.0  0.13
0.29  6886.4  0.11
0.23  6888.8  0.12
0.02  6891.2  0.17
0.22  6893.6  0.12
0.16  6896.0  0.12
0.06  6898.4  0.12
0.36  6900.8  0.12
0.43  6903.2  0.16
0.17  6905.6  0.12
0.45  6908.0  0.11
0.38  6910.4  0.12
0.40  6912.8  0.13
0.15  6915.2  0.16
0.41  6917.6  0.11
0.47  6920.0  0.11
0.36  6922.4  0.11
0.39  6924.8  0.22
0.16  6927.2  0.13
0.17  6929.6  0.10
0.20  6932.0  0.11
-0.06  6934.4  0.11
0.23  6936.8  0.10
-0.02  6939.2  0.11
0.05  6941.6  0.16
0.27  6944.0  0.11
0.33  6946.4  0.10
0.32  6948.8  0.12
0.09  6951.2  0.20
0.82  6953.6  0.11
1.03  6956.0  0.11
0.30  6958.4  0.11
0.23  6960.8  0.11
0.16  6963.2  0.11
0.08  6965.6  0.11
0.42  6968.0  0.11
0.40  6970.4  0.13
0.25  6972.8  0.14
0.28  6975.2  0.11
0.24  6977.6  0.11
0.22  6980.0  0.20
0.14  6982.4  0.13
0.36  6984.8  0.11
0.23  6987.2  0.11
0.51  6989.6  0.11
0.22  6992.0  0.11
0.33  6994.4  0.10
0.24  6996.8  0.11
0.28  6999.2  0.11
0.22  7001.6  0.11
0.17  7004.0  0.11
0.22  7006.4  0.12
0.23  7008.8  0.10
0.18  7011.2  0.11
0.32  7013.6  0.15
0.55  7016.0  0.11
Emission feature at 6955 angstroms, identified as Hgamma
